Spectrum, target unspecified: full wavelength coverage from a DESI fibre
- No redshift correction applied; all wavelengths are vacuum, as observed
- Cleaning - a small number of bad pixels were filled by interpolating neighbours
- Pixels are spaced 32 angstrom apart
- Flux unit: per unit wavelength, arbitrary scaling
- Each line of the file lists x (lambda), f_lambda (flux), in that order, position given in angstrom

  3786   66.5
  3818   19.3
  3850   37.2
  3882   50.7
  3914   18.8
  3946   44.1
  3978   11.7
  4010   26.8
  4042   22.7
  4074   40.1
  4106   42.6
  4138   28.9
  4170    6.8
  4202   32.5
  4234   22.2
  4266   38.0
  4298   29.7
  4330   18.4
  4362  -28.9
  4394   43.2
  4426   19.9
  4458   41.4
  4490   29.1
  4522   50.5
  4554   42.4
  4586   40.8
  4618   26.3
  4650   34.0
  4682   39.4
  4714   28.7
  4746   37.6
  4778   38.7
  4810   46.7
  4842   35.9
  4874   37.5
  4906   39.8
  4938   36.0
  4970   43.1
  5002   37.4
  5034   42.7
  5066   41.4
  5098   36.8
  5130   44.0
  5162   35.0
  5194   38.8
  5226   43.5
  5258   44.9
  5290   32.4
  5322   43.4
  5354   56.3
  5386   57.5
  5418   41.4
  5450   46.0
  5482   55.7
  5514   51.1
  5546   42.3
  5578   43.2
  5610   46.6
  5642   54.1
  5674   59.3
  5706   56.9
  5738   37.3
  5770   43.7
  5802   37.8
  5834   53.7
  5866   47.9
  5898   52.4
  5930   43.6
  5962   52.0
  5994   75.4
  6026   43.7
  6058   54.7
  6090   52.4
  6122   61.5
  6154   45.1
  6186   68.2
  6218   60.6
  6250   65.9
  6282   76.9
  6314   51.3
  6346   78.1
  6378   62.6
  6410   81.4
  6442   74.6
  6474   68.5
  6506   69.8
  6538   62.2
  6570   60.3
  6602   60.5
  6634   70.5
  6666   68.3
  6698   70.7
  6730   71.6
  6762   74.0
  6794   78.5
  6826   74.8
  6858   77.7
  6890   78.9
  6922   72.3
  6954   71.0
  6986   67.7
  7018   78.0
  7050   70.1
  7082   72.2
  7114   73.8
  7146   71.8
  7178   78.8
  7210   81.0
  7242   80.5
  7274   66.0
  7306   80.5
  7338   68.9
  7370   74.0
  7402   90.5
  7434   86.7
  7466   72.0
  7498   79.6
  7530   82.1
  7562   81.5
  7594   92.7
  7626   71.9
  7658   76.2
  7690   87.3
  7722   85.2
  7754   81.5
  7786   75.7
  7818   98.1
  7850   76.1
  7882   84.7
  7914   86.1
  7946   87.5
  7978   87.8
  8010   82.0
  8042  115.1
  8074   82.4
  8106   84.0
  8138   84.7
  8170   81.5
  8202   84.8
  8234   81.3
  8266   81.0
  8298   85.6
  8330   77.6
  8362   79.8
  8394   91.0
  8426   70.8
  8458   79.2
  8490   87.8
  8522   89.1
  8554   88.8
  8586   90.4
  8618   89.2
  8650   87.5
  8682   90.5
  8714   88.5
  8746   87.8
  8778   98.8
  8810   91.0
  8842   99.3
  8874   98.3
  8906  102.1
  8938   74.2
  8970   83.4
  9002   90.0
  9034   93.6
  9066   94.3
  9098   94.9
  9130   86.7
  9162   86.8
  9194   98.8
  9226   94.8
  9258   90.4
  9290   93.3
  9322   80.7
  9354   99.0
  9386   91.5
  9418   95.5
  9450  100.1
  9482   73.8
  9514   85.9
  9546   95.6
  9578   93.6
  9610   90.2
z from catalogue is 0.605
